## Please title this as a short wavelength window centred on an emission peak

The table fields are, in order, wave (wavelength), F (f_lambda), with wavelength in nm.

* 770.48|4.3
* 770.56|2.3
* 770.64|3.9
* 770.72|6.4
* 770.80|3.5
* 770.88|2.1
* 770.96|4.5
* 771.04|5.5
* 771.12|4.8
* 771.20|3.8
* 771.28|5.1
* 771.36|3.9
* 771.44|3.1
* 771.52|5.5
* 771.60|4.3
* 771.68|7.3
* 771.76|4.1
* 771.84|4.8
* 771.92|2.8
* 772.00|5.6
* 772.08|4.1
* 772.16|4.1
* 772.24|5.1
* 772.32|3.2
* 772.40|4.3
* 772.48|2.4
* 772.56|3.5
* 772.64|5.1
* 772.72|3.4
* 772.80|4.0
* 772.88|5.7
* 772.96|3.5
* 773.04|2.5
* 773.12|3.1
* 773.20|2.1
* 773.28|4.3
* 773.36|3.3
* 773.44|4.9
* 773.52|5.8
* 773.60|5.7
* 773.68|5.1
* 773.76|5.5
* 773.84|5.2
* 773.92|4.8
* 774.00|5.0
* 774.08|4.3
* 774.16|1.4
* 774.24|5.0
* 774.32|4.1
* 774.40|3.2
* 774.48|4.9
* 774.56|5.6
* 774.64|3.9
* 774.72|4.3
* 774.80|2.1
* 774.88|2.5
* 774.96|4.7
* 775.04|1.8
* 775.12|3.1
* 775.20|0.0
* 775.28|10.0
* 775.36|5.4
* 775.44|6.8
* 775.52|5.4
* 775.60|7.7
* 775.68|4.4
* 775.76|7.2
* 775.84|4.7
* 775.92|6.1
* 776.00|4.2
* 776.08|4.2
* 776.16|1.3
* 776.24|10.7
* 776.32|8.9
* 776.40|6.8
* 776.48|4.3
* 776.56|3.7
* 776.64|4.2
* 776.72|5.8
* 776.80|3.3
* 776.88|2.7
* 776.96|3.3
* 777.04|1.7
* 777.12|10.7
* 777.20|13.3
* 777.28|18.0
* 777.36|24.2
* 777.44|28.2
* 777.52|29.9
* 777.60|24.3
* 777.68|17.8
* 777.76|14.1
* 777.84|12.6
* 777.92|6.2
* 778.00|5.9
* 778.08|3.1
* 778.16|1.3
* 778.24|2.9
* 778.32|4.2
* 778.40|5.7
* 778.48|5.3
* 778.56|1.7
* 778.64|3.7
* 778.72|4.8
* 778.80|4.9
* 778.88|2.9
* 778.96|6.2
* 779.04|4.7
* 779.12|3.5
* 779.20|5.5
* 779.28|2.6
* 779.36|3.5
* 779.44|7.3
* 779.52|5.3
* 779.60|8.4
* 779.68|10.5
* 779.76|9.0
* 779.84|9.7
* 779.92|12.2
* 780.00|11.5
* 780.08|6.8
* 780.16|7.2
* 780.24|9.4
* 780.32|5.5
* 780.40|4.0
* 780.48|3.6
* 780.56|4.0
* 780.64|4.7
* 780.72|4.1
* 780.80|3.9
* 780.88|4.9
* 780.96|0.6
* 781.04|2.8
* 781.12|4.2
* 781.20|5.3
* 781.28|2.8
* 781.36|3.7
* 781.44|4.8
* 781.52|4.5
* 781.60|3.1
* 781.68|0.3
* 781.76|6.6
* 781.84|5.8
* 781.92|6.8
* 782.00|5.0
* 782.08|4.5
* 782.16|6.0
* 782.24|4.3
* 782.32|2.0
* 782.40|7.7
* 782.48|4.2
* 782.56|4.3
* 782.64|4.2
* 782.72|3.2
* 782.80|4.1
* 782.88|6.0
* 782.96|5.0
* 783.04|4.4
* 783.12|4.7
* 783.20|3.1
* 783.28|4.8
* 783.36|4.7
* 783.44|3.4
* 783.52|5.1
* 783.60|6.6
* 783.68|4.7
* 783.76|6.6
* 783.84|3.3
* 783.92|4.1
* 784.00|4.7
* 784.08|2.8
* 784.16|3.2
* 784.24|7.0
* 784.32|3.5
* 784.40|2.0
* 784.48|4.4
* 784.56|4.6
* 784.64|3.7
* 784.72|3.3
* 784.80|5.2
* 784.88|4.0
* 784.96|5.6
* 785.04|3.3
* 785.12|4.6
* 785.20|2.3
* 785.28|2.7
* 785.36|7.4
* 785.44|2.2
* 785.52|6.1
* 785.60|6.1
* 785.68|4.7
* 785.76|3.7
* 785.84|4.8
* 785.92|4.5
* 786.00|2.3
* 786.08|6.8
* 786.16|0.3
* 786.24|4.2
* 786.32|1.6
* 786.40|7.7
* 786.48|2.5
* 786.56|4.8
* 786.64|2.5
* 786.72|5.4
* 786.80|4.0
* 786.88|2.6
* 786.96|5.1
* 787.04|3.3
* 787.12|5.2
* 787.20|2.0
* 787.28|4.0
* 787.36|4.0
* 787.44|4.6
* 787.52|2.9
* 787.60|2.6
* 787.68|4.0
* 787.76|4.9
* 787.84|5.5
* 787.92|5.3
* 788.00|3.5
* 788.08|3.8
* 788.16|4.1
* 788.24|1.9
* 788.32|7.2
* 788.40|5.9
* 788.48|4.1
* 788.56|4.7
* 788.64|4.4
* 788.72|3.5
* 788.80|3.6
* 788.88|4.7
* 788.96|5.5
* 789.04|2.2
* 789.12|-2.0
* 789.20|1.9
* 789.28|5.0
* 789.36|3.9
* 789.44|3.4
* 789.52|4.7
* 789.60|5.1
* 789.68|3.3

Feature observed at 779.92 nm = [N II]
